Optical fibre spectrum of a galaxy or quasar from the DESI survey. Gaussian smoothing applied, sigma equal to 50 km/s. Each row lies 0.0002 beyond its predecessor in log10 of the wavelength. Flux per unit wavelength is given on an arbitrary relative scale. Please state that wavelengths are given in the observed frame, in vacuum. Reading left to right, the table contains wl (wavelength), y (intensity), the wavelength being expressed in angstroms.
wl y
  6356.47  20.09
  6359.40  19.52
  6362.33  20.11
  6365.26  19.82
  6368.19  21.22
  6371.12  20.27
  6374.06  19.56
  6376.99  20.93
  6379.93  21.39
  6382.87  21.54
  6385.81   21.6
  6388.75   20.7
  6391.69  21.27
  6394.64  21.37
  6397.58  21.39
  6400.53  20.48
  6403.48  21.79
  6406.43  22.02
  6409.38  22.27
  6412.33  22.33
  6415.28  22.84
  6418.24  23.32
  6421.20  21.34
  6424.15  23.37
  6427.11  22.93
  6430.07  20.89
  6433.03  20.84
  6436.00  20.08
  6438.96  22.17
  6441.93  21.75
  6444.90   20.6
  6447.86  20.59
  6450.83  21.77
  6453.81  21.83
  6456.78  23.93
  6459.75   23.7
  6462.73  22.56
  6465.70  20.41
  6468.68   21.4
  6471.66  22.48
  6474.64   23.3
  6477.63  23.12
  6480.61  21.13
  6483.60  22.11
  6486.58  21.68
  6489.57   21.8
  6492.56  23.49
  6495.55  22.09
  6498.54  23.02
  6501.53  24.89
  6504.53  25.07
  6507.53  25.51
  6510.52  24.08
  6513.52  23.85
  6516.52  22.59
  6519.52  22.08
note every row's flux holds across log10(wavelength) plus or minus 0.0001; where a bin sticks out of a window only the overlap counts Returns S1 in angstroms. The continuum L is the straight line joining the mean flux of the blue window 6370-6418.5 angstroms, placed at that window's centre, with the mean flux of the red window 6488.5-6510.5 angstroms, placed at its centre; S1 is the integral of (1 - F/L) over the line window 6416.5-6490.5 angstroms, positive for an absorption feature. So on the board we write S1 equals 2.5 angstroms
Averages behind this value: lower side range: 21.4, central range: 22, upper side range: 23.8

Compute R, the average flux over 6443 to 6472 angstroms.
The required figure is 21.9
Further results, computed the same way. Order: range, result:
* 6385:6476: 21.9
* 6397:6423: 22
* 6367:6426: 21.6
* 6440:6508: 22.5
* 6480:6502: 22.5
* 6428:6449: 21.1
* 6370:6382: 20.6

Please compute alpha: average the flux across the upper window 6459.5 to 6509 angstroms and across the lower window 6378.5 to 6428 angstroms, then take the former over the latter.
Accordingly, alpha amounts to 1.04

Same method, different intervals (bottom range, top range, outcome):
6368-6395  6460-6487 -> 1.06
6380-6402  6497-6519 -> 1.13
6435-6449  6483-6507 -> 1.10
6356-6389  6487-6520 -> 1.14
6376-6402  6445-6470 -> 1.04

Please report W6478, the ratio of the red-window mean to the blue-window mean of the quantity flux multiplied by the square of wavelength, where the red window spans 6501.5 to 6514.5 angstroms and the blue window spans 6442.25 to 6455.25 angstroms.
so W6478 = 1.2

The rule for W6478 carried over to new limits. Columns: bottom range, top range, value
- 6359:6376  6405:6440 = 1.11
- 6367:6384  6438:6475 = 1.08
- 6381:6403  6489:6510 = 1.16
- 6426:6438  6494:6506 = 1.15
